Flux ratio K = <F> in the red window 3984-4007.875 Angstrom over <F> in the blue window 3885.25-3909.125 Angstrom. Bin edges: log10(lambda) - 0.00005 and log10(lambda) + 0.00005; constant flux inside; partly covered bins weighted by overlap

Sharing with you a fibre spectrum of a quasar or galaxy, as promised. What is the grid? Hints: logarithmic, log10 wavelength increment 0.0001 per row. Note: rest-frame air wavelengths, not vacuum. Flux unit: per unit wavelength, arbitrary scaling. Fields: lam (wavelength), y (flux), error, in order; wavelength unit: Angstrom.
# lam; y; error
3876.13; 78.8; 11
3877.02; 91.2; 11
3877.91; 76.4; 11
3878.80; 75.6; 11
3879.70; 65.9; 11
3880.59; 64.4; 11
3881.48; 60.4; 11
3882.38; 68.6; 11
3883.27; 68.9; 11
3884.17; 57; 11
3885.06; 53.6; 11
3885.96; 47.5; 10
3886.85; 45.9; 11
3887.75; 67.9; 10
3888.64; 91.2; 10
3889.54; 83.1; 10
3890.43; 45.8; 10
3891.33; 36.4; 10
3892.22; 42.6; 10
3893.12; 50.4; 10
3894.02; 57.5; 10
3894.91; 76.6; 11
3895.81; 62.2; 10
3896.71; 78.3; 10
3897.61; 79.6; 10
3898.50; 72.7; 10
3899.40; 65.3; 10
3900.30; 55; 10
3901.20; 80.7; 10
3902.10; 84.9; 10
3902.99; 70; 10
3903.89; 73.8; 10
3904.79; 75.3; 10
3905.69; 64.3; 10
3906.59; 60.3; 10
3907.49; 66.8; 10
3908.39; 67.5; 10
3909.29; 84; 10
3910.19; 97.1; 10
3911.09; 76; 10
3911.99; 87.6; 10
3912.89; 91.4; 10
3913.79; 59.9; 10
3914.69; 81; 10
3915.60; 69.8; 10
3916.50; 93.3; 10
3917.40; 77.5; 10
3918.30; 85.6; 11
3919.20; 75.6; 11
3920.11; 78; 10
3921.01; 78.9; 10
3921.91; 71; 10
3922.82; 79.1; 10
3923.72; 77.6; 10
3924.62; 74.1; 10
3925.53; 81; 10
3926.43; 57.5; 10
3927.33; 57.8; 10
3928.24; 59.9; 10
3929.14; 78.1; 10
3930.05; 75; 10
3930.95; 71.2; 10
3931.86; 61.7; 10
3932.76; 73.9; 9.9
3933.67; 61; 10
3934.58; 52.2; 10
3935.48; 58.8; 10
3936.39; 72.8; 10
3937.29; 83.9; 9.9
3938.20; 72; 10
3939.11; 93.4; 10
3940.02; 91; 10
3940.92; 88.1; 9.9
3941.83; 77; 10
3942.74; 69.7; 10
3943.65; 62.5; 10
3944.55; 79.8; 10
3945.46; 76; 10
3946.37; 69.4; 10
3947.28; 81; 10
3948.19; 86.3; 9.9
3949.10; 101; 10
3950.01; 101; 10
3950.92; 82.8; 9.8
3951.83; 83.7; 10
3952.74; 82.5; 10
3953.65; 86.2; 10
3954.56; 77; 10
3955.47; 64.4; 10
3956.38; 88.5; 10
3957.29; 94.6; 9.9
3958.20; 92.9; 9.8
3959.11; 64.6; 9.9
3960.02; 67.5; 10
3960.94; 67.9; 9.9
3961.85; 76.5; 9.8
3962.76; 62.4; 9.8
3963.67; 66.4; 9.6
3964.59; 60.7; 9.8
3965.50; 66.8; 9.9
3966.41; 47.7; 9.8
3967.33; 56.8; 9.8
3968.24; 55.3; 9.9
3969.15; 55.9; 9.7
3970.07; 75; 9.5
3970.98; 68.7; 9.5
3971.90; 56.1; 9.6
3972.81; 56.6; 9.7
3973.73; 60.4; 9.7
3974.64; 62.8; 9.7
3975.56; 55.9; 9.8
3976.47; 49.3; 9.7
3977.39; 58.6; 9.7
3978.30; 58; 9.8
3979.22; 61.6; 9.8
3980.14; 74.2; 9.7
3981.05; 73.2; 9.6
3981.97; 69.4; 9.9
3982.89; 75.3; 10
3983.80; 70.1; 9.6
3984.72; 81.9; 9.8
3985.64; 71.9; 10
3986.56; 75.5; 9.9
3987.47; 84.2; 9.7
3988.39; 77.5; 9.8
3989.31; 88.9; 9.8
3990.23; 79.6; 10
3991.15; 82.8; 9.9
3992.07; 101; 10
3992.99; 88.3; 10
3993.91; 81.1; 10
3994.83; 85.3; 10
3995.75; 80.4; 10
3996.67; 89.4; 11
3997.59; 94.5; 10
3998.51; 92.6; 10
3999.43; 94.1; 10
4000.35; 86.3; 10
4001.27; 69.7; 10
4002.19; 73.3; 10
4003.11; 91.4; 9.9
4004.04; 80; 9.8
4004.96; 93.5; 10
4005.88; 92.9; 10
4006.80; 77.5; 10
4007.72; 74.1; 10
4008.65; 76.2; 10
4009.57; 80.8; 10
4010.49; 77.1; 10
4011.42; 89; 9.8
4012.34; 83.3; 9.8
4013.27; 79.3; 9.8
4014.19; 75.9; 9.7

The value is 1.3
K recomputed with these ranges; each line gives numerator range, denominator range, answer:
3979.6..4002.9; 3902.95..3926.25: 1.07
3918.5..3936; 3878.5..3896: 1.15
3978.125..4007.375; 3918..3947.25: 1.11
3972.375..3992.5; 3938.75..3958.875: 0.86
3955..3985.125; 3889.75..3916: 0.96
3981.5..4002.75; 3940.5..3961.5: 1.03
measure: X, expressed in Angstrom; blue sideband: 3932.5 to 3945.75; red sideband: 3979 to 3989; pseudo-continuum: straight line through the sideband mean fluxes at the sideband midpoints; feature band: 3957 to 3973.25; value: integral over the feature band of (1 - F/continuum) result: 1.8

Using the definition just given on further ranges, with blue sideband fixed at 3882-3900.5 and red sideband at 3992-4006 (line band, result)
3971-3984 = 3.0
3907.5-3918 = -2.0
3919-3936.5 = 0.2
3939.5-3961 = -1.5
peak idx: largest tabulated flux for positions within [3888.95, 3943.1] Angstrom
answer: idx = 97.1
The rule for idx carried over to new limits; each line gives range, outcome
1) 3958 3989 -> 92.9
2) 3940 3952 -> 101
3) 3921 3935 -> 81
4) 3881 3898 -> 91.2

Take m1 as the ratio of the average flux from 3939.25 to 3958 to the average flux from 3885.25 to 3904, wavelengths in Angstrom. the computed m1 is 1.27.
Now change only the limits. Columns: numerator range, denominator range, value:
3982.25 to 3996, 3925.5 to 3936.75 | 1.24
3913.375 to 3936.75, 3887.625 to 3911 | 1.04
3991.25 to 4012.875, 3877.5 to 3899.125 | 1.33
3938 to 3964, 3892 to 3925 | 1.08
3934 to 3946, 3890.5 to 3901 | 1.22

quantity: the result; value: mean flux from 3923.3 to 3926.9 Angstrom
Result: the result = 72.5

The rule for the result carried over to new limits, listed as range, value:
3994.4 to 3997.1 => 85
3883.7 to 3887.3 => 51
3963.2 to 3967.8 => 59.7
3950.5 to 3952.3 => 83.2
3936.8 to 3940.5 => 85.1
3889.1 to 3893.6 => 51.6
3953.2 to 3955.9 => 76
